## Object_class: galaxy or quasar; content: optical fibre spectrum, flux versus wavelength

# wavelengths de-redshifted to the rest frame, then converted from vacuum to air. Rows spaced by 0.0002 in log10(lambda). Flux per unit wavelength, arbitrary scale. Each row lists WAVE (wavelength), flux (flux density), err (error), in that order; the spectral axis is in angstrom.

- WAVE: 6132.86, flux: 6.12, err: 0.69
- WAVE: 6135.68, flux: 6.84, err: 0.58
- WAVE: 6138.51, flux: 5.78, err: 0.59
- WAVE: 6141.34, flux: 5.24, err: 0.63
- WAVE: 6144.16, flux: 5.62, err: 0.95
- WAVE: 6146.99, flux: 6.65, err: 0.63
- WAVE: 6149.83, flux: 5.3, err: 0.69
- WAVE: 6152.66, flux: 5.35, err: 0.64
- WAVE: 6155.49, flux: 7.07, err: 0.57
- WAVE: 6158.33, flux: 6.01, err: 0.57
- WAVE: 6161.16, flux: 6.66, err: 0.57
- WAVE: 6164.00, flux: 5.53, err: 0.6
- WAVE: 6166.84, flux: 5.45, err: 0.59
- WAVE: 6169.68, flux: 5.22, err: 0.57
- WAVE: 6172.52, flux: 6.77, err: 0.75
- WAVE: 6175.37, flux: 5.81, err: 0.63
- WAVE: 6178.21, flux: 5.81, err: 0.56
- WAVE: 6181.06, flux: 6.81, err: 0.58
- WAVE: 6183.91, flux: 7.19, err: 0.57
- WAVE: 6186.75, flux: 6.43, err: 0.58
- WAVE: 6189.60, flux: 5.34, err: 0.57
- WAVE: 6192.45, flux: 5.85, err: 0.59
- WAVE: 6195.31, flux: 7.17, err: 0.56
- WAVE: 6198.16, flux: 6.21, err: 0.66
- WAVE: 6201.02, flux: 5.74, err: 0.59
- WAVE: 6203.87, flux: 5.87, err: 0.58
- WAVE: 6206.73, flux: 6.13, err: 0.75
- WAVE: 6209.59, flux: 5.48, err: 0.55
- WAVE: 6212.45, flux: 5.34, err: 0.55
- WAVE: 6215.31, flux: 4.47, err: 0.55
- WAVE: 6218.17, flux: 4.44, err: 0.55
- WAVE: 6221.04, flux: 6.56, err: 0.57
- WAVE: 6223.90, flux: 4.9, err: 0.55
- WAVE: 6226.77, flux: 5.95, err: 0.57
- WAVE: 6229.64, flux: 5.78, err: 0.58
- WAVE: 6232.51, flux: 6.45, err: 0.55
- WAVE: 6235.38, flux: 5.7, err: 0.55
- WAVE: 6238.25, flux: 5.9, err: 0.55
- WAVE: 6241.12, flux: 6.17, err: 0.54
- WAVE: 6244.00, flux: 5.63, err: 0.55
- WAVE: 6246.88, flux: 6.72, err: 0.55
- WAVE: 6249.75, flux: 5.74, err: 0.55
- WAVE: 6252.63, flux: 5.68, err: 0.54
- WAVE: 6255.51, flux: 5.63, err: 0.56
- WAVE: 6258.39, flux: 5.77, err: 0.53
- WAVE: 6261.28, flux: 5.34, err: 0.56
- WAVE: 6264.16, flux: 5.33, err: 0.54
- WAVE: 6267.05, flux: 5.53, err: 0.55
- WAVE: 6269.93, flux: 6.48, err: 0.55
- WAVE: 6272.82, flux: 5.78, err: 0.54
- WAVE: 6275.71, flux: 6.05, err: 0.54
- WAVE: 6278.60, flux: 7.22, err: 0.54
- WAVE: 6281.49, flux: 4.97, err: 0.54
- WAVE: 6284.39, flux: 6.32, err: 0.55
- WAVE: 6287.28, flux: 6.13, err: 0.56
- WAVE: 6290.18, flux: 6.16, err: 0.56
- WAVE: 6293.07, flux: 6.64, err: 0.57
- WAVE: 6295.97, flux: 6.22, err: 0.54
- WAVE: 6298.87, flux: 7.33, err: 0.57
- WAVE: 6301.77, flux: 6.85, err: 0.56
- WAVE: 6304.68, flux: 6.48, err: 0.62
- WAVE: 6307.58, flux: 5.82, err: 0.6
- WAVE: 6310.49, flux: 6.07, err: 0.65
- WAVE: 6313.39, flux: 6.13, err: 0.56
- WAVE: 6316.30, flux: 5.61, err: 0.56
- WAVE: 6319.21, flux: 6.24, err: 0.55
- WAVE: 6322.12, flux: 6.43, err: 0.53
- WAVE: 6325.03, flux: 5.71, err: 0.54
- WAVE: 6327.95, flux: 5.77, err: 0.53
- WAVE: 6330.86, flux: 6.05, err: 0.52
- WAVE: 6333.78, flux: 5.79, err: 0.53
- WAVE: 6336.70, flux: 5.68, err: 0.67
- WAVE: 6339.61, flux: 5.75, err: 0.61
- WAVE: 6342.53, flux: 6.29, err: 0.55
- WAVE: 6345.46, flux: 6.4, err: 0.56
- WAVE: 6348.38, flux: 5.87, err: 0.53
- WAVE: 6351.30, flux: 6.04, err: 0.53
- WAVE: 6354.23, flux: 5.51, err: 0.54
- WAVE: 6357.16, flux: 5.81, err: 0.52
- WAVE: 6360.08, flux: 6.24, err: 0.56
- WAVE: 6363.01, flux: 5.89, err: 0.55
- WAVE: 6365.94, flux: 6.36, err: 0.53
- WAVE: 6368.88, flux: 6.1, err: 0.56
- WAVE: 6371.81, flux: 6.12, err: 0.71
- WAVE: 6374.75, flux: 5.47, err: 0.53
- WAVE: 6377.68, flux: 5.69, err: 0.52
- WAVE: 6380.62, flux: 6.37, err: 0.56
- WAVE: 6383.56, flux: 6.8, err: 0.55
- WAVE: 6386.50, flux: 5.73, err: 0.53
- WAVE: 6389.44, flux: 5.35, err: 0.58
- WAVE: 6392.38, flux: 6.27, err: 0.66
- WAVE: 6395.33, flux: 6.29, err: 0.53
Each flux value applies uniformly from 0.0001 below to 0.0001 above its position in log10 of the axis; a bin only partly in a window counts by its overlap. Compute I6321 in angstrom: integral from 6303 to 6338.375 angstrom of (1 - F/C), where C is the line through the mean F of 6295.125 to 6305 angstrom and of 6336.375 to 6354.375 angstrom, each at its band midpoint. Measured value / 2.4 angstrom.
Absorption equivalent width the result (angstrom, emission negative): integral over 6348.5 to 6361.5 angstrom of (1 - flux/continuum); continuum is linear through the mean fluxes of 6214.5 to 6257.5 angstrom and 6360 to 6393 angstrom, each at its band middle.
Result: 0.2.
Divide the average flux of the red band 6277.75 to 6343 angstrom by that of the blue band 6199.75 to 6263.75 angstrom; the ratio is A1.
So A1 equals 1.08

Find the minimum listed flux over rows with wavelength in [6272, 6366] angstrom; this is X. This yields 4.97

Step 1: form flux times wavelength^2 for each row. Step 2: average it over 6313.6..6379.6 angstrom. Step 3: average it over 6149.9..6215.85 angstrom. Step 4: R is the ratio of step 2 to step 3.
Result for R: 1.05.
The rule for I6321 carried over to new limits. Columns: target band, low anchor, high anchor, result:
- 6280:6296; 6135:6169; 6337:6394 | -0.2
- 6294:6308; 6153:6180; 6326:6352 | -1.5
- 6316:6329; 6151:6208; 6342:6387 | 0.2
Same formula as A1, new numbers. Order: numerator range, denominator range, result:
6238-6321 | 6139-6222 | 1.03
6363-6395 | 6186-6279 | 1.04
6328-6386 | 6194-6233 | 1.05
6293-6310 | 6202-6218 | 1.21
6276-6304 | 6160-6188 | 1.04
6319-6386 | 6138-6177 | 1.02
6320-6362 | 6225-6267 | 1.02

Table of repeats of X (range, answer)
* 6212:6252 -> 4.44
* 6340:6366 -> 5.51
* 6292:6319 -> 5.61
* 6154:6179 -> 5.22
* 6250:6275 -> 5.33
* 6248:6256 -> 5.63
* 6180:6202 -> 5.34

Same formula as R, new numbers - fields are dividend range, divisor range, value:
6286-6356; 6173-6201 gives 1.02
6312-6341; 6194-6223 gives 1.07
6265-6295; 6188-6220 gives 1.11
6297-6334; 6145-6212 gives 1.07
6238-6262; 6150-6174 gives 1.01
